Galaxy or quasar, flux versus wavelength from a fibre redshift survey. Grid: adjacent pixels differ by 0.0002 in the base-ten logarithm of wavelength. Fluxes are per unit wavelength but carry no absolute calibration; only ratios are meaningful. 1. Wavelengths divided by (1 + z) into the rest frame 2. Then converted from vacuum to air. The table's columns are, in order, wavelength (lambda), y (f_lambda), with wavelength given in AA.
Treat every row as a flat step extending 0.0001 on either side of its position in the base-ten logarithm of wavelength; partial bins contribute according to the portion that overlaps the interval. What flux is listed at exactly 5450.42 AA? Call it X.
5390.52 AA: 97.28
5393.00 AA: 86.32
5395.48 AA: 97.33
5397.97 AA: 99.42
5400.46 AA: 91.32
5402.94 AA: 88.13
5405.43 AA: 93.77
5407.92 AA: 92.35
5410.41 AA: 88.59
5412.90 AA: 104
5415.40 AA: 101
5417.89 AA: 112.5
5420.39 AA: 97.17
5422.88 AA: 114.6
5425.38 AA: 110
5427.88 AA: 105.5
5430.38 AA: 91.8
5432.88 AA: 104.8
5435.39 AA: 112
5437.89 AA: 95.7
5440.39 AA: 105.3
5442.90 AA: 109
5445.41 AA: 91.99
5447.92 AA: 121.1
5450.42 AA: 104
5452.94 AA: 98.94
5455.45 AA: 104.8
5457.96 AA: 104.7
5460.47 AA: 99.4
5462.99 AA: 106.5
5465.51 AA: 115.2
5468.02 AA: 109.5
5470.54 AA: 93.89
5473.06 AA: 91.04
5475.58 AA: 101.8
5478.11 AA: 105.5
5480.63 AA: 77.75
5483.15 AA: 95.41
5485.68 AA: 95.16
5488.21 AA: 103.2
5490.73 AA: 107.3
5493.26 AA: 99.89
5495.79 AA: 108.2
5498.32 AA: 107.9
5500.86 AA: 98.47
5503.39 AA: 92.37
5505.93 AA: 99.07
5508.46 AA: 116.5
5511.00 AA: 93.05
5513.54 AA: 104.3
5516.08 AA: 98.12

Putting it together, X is 104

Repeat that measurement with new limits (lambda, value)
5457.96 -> 104.7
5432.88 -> 104.8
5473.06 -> 91.04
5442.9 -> 109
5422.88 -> 114.6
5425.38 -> 110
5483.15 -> 95.41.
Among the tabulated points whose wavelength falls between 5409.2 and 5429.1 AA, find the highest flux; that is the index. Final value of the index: 114.6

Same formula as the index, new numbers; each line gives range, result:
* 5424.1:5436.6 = 112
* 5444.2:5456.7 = 121.1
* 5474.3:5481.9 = 105.5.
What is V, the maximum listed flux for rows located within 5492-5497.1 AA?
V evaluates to 108.2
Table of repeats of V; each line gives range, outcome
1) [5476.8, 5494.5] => 107.3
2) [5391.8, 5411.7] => 99.42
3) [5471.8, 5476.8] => 101.8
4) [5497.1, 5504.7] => 107.9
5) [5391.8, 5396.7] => 97.33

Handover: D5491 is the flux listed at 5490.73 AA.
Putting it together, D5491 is 107.3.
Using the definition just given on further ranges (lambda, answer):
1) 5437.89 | 95.7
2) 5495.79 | 108.2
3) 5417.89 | 112.5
